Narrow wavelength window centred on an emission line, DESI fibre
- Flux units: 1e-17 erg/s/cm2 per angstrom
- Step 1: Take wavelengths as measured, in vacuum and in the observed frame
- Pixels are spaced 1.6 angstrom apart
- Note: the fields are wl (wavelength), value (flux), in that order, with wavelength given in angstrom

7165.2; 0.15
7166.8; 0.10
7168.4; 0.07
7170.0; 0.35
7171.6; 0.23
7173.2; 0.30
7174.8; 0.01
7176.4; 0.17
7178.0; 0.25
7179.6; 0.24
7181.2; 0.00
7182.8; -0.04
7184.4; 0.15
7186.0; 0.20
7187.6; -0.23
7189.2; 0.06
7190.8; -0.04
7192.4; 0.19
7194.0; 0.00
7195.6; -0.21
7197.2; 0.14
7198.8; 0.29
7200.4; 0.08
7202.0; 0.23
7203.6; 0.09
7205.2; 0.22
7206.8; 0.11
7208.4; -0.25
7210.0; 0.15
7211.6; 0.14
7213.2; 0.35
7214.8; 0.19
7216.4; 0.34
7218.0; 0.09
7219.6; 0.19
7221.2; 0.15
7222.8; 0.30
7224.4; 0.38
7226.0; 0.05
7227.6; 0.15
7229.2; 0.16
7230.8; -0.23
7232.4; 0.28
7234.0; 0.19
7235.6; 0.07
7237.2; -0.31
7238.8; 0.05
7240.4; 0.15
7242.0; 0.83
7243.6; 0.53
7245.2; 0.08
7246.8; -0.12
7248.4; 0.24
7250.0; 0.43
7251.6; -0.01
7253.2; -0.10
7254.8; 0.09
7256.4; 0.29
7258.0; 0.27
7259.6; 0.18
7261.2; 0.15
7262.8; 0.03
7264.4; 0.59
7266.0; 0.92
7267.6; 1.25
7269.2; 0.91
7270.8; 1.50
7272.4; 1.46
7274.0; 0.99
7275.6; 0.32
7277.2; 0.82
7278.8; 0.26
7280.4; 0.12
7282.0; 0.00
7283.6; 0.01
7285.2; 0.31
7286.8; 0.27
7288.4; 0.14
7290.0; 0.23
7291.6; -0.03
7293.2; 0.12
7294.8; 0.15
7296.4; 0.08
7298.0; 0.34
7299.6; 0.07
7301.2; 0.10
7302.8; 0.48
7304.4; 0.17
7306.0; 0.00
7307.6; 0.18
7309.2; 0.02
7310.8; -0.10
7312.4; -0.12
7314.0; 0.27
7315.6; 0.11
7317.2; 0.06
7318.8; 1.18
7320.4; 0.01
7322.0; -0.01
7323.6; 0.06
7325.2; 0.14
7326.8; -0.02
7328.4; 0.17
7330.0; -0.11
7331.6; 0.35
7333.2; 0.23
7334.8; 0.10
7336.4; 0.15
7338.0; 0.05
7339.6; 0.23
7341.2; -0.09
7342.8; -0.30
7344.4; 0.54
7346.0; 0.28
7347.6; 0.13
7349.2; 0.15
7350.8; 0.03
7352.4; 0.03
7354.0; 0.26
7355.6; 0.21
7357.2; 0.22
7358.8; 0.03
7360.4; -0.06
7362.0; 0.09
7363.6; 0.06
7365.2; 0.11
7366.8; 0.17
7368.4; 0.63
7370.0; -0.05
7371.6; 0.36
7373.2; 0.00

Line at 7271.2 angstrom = [O II]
